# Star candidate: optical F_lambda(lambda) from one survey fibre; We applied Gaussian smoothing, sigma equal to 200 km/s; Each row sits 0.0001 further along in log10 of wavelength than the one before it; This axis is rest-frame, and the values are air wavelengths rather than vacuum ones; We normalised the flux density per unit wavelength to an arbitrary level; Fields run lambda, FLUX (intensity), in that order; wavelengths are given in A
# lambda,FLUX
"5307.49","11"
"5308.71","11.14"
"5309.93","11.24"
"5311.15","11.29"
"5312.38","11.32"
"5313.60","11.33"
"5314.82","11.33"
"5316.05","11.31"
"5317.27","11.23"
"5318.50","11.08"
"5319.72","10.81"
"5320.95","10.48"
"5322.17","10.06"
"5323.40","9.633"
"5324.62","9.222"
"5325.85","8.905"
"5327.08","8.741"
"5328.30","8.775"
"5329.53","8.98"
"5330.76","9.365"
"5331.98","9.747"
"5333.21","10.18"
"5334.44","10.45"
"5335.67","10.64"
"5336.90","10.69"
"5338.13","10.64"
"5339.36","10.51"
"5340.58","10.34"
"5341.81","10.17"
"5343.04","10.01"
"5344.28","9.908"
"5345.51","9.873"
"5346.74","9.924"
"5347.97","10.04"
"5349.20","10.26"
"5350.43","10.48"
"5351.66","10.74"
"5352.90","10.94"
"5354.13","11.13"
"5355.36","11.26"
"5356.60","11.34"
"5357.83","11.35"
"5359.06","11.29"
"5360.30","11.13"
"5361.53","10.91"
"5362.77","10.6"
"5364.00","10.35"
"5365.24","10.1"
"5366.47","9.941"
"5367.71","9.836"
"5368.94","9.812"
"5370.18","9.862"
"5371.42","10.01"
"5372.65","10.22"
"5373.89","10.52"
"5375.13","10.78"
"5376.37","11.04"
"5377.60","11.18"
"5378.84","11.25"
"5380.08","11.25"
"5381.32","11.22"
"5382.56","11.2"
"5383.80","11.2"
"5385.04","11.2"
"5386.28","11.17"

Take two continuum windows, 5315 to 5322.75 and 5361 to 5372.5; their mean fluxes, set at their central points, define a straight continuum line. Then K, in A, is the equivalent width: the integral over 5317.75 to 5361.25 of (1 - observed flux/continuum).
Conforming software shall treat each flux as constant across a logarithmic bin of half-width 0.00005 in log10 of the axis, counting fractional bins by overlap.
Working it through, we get 1.1 A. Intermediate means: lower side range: 10.9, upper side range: 10.2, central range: 10.3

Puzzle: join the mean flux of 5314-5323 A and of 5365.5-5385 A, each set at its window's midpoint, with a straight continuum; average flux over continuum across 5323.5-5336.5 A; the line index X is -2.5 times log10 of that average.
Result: 0.14 mag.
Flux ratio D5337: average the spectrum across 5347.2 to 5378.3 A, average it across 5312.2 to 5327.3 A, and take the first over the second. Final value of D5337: 1.02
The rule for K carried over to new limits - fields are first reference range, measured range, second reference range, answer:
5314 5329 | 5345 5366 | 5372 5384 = -0.1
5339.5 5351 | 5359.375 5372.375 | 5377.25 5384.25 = 0.6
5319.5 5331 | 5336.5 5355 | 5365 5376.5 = -1.1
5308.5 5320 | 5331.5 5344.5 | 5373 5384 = 1.0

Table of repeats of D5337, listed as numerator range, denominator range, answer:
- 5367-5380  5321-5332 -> 1.13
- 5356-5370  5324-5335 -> 1.13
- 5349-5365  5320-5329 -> 1.15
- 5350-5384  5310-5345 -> 1.05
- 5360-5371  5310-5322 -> 0.92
